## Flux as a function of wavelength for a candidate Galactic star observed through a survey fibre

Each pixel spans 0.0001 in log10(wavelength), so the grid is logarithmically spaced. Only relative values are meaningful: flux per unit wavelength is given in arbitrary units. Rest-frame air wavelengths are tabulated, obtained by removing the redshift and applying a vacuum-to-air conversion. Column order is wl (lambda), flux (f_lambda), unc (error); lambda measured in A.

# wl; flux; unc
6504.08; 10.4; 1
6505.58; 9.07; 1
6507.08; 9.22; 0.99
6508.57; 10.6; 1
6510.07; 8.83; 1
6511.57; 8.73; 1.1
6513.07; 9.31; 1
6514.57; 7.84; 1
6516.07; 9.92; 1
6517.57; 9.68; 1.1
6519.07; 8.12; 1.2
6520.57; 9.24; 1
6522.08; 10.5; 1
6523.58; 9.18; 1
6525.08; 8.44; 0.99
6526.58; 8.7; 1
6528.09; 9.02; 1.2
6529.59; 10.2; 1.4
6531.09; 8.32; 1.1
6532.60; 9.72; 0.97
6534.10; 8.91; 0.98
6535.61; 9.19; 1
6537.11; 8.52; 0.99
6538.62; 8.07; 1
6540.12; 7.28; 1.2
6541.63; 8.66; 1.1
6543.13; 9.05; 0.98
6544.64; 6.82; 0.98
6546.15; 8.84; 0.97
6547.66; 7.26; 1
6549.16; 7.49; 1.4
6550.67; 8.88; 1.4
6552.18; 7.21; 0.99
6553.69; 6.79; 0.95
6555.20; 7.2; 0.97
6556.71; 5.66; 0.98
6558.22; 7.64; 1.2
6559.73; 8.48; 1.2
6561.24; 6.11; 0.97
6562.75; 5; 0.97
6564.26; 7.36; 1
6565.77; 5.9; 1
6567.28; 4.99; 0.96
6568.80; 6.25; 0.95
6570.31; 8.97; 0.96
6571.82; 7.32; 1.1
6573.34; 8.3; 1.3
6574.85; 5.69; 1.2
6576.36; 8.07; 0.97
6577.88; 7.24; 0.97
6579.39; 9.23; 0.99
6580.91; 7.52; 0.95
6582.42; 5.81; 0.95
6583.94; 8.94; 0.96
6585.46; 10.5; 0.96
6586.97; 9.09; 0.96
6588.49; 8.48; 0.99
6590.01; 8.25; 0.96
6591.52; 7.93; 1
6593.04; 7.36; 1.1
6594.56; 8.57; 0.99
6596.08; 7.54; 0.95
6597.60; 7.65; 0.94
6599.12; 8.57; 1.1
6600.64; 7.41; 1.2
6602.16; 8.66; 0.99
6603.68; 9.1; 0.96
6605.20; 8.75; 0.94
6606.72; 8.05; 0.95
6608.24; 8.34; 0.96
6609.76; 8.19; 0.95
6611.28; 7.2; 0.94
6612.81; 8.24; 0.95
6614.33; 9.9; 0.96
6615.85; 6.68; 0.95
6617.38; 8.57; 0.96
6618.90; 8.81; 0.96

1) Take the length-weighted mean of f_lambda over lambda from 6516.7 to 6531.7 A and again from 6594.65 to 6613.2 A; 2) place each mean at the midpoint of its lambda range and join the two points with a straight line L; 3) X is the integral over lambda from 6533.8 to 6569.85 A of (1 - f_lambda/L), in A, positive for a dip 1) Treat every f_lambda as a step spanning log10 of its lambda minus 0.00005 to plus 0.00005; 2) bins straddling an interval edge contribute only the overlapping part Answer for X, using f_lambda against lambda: 5.8 A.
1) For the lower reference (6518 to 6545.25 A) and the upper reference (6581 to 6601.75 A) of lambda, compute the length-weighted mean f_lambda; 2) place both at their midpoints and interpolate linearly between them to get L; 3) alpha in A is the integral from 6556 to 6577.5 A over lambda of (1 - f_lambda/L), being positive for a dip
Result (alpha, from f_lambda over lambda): 4.0 A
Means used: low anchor 8.79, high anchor 8.15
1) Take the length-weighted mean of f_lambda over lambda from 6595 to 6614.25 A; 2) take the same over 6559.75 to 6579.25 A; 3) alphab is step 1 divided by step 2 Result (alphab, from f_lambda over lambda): 1.19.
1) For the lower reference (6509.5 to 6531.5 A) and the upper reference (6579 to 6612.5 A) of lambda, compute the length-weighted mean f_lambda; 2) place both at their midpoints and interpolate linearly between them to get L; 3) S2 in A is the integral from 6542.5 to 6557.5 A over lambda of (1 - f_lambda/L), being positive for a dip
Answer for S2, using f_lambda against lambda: 2.1 A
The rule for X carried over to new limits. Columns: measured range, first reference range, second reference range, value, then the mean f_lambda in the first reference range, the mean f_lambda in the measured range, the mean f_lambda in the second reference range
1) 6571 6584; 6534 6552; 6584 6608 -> 1.3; 8.19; 7.5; 8.41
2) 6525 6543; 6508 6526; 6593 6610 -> 0.4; 9.18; 8.78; 8.22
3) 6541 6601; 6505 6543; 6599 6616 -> 7.0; 9.01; 7.6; 8.31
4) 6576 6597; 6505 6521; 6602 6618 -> 0.8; 9.14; 8.18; 8.32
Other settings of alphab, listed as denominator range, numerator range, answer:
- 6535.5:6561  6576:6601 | 1.05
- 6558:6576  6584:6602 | 1.22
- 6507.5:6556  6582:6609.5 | 0.96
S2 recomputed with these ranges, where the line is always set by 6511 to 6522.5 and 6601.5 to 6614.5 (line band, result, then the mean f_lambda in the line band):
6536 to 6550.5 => 1.4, 8.07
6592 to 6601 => 0.7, 7.87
